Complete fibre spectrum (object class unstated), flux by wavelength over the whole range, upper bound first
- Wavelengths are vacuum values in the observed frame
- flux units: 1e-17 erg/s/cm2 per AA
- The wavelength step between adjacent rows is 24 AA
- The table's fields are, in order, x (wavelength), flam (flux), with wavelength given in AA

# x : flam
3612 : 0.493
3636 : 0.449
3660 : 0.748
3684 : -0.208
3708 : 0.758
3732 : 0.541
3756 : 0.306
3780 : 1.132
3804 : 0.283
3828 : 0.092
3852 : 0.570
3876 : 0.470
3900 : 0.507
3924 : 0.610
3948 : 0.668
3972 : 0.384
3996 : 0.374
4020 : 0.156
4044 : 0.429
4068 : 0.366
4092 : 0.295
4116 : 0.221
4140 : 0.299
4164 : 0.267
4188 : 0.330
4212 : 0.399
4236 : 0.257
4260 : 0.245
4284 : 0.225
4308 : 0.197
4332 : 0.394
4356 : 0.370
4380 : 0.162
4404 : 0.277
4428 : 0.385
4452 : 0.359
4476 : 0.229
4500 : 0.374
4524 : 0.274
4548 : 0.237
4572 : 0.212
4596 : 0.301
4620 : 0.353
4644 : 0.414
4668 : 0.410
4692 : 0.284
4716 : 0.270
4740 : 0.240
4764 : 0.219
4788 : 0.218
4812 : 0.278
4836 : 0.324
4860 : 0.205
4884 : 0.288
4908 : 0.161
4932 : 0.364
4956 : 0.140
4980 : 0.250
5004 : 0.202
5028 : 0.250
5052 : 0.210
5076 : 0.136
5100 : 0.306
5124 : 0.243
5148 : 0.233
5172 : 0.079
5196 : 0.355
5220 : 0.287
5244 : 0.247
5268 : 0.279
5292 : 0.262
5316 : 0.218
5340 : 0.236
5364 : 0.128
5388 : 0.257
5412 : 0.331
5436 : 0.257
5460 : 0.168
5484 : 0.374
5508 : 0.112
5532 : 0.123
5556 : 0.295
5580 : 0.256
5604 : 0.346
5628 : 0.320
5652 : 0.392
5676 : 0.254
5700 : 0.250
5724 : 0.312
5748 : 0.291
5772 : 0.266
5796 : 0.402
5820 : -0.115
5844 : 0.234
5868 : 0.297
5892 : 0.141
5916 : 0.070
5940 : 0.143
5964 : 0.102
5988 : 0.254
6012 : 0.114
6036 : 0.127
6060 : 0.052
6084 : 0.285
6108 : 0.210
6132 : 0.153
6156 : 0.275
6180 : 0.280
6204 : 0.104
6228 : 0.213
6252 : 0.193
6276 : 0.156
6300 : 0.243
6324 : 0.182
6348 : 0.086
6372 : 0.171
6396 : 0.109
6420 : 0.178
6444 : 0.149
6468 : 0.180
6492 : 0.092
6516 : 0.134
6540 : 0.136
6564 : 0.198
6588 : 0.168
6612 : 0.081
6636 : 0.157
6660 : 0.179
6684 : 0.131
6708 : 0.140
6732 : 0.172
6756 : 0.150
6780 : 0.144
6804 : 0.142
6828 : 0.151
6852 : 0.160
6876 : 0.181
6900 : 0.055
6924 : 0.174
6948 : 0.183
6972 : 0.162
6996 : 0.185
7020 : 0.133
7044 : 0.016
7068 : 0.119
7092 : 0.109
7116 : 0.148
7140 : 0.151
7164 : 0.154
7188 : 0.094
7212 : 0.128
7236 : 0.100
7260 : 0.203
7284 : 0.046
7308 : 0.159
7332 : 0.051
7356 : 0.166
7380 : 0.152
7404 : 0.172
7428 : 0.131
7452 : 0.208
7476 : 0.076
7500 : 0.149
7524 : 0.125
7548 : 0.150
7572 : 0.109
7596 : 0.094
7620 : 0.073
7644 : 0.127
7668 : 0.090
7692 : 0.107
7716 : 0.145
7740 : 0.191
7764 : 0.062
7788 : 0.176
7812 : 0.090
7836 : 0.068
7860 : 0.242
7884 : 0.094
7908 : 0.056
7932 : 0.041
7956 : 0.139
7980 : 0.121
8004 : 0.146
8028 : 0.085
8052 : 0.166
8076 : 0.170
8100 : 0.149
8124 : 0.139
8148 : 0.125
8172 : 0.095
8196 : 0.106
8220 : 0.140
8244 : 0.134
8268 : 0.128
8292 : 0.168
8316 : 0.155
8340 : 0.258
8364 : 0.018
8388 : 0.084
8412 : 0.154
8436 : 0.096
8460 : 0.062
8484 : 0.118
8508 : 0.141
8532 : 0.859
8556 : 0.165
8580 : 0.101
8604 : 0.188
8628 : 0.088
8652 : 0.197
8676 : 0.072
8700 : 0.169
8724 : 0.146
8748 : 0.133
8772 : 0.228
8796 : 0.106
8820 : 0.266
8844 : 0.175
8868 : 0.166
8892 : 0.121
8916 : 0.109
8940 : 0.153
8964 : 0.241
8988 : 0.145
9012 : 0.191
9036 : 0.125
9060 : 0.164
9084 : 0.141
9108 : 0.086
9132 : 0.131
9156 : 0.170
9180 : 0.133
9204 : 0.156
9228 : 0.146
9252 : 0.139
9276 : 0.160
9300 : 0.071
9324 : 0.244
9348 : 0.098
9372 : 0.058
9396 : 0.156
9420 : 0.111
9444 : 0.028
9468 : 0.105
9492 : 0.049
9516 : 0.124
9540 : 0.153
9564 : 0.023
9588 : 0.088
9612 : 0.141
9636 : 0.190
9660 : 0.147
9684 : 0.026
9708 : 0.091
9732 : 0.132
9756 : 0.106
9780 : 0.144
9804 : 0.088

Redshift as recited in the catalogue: 1.289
